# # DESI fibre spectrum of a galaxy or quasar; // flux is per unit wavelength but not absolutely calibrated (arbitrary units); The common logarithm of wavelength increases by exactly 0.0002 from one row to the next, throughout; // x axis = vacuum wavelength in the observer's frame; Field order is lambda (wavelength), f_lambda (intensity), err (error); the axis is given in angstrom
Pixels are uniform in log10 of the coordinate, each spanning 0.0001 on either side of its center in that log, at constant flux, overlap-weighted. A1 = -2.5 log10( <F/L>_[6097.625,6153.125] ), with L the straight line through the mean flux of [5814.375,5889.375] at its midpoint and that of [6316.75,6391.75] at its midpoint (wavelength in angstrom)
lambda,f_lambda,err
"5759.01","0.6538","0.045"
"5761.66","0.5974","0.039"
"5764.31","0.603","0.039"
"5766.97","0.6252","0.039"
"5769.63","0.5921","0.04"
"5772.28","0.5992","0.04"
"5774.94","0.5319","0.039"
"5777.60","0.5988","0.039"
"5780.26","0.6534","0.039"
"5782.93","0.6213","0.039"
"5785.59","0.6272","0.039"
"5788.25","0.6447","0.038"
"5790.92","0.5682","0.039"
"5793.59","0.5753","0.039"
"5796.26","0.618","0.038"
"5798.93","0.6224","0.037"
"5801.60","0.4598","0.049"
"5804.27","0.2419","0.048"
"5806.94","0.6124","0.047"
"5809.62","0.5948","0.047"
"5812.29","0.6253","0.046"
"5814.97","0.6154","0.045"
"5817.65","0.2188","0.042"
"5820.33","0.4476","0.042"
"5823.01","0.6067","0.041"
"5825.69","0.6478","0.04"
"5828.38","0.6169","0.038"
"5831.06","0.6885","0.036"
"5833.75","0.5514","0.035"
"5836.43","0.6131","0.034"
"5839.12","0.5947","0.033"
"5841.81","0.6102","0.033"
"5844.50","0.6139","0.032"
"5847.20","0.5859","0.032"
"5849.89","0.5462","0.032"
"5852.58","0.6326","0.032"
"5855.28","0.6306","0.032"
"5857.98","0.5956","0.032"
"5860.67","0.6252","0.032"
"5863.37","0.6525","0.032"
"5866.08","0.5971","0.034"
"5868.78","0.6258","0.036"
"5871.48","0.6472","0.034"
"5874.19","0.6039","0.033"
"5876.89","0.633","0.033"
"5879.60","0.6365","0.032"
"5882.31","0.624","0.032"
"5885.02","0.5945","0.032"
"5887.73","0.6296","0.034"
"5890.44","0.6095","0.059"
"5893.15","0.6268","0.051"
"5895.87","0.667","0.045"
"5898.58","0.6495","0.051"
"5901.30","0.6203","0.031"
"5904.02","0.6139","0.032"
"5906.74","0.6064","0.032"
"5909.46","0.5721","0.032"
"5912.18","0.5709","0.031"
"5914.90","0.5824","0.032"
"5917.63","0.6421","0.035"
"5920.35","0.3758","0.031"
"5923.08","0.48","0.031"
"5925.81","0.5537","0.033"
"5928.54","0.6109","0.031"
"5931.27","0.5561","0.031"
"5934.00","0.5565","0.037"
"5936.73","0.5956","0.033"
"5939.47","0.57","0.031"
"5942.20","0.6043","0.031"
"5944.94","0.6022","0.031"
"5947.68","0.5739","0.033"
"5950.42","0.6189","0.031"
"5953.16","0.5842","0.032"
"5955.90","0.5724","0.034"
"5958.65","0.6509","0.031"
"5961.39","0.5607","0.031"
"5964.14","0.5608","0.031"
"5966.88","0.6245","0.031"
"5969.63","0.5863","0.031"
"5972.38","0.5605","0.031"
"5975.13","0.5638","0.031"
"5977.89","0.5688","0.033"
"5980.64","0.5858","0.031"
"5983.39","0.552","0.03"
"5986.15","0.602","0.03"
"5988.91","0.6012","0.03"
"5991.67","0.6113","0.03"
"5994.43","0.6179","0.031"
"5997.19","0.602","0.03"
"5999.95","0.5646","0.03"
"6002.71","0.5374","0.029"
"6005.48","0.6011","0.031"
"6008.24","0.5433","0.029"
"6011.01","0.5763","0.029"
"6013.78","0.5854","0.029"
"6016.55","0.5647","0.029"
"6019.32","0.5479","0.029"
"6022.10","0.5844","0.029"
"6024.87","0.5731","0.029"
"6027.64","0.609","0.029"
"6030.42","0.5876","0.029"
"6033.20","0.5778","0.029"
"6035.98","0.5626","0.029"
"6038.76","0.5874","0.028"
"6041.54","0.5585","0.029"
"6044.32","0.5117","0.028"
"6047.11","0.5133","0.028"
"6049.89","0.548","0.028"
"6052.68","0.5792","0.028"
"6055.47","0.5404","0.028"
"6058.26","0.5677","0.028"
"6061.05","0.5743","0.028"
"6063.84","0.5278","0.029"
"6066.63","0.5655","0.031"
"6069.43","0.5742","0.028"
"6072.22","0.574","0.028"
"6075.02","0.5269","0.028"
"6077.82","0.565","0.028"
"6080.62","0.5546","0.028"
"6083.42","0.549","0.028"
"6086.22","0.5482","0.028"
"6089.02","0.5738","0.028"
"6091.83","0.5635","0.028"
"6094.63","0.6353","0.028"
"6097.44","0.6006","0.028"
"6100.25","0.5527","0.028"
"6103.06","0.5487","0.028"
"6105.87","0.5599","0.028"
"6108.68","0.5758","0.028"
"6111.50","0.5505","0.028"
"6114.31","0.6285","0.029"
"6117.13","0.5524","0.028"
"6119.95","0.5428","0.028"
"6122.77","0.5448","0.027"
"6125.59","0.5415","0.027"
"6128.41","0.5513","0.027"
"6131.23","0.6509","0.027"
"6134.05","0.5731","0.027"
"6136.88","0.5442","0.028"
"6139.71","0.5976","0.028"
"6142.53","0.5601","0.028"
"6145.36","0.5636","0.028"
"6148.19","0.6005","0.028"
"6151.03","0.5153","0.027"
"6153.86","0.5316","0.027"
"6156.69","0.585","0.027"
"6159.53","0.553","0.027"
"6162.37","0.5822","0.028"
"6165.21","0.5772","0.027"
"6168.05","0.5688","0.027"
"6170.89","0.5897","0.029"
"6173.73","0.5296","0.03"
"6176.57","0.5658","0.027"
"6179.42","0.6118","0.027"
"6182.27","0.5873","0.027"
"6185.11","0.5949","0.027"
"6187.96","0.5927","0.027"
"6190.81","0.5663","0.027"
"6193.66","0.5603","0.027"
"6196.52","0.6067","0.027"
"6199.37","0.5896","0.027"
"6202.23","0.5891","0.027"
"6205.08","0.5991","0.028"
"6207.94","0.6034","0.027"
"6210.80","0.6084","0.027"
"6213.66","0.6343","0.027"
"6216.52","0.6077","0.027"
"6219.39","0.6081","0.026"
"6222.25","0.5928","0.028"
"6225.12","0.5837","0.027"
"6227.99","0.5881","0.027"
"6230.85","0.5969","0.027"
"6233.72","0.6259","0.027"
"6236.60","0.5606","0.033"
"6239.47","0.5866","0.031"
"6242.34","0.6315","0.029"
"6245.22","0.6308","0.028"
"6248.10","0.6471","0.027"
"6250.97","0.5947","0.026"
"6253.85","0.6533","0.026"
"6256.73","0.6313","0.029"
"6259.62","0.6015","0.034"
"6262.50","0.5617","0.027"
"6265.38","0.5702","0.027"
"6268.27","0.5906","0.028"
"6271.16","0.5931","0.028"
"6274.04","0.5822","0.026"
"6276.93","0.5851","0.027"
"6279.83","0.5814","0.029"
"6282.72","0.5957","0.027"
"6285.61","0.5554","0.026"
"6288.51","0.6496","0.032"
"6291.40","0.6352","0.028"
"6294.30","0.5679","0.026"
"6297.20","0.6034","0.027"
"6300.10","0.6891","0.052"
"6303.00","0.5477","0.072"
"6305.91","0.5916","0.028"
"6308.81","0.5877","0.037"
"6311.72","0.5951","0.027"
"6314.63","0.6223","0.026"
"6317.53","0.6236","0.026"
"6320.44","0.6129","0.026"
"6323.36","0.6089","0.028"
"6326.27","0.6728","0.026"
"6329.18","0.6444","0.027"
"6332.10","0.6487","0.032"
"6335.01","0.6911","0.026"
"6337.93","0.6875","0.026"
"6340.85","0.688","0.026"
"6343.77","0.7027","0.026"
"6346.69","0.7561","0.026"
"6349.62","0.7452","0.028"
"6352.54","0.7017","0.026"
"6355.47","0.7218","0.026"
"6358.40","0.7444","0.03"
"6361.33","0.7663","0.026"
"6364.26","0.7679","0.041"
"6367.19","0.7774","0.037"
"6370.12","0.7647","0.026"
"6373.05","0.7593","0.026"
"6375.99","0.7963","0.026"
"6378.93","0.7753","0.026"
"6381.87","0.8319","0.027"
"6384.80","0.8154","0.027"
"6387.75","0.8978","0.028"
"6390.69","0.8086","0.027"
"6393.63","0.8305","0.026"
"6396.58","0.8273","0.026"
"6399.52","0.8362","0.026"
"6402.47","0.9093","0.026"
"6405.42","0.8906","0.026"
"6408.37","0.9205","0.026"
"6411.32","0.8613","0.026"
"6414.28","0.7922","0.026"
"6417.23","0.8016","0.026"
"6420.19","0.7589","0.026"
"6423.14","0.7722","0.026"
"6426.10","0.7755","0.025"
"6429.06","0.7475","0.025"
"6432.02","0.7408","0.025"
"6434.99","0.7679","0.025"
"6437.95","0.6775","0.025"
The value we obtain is 0.18 mag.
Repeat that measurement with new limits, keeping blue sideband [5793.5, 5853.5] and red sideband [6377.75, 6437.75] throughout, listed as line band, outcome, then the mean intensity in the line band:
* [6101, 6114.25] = 0.21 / 0.566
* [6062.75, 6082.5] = 0.20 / 0.556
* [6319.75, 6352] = 0.15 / 0.68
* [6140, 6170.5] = 0.24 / 0.566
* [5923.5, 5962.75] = 0.05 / 0.584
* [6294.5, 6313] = 0.27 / 0.6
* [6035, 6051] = 0.20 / 0.547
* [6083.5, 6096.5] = 0.17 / 0.578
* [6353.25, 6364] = 0.07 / 0.743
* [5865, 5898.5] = -0.07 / 0.626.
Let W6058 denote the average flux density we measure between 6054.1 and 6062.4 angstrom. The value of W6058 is 0.561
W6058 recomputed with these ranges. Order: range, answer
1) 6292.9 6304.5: 0.602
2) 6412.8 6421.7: 0.785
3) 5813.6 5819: 0.418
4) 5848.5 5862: 0.606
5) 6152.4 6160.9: 0.557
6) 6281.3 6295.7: 0.601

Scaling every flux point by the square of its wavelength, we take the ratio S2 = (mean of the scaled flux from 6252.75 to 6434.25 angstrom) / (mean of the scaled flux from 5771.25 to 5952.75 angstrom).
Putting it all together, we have 1.4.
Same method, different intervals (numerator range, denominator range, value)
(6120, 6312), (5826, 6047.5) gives 1.09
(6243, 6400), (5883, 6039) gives 1.30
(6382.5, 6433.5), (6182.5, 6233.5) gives 1.47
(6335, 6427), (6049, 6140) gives 1.53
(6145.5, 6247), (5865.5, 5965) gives 1.09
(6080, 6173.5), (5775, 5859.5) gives 1.09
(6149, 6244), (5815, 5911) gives 1.09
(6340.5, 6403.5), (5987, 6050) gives 1.53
